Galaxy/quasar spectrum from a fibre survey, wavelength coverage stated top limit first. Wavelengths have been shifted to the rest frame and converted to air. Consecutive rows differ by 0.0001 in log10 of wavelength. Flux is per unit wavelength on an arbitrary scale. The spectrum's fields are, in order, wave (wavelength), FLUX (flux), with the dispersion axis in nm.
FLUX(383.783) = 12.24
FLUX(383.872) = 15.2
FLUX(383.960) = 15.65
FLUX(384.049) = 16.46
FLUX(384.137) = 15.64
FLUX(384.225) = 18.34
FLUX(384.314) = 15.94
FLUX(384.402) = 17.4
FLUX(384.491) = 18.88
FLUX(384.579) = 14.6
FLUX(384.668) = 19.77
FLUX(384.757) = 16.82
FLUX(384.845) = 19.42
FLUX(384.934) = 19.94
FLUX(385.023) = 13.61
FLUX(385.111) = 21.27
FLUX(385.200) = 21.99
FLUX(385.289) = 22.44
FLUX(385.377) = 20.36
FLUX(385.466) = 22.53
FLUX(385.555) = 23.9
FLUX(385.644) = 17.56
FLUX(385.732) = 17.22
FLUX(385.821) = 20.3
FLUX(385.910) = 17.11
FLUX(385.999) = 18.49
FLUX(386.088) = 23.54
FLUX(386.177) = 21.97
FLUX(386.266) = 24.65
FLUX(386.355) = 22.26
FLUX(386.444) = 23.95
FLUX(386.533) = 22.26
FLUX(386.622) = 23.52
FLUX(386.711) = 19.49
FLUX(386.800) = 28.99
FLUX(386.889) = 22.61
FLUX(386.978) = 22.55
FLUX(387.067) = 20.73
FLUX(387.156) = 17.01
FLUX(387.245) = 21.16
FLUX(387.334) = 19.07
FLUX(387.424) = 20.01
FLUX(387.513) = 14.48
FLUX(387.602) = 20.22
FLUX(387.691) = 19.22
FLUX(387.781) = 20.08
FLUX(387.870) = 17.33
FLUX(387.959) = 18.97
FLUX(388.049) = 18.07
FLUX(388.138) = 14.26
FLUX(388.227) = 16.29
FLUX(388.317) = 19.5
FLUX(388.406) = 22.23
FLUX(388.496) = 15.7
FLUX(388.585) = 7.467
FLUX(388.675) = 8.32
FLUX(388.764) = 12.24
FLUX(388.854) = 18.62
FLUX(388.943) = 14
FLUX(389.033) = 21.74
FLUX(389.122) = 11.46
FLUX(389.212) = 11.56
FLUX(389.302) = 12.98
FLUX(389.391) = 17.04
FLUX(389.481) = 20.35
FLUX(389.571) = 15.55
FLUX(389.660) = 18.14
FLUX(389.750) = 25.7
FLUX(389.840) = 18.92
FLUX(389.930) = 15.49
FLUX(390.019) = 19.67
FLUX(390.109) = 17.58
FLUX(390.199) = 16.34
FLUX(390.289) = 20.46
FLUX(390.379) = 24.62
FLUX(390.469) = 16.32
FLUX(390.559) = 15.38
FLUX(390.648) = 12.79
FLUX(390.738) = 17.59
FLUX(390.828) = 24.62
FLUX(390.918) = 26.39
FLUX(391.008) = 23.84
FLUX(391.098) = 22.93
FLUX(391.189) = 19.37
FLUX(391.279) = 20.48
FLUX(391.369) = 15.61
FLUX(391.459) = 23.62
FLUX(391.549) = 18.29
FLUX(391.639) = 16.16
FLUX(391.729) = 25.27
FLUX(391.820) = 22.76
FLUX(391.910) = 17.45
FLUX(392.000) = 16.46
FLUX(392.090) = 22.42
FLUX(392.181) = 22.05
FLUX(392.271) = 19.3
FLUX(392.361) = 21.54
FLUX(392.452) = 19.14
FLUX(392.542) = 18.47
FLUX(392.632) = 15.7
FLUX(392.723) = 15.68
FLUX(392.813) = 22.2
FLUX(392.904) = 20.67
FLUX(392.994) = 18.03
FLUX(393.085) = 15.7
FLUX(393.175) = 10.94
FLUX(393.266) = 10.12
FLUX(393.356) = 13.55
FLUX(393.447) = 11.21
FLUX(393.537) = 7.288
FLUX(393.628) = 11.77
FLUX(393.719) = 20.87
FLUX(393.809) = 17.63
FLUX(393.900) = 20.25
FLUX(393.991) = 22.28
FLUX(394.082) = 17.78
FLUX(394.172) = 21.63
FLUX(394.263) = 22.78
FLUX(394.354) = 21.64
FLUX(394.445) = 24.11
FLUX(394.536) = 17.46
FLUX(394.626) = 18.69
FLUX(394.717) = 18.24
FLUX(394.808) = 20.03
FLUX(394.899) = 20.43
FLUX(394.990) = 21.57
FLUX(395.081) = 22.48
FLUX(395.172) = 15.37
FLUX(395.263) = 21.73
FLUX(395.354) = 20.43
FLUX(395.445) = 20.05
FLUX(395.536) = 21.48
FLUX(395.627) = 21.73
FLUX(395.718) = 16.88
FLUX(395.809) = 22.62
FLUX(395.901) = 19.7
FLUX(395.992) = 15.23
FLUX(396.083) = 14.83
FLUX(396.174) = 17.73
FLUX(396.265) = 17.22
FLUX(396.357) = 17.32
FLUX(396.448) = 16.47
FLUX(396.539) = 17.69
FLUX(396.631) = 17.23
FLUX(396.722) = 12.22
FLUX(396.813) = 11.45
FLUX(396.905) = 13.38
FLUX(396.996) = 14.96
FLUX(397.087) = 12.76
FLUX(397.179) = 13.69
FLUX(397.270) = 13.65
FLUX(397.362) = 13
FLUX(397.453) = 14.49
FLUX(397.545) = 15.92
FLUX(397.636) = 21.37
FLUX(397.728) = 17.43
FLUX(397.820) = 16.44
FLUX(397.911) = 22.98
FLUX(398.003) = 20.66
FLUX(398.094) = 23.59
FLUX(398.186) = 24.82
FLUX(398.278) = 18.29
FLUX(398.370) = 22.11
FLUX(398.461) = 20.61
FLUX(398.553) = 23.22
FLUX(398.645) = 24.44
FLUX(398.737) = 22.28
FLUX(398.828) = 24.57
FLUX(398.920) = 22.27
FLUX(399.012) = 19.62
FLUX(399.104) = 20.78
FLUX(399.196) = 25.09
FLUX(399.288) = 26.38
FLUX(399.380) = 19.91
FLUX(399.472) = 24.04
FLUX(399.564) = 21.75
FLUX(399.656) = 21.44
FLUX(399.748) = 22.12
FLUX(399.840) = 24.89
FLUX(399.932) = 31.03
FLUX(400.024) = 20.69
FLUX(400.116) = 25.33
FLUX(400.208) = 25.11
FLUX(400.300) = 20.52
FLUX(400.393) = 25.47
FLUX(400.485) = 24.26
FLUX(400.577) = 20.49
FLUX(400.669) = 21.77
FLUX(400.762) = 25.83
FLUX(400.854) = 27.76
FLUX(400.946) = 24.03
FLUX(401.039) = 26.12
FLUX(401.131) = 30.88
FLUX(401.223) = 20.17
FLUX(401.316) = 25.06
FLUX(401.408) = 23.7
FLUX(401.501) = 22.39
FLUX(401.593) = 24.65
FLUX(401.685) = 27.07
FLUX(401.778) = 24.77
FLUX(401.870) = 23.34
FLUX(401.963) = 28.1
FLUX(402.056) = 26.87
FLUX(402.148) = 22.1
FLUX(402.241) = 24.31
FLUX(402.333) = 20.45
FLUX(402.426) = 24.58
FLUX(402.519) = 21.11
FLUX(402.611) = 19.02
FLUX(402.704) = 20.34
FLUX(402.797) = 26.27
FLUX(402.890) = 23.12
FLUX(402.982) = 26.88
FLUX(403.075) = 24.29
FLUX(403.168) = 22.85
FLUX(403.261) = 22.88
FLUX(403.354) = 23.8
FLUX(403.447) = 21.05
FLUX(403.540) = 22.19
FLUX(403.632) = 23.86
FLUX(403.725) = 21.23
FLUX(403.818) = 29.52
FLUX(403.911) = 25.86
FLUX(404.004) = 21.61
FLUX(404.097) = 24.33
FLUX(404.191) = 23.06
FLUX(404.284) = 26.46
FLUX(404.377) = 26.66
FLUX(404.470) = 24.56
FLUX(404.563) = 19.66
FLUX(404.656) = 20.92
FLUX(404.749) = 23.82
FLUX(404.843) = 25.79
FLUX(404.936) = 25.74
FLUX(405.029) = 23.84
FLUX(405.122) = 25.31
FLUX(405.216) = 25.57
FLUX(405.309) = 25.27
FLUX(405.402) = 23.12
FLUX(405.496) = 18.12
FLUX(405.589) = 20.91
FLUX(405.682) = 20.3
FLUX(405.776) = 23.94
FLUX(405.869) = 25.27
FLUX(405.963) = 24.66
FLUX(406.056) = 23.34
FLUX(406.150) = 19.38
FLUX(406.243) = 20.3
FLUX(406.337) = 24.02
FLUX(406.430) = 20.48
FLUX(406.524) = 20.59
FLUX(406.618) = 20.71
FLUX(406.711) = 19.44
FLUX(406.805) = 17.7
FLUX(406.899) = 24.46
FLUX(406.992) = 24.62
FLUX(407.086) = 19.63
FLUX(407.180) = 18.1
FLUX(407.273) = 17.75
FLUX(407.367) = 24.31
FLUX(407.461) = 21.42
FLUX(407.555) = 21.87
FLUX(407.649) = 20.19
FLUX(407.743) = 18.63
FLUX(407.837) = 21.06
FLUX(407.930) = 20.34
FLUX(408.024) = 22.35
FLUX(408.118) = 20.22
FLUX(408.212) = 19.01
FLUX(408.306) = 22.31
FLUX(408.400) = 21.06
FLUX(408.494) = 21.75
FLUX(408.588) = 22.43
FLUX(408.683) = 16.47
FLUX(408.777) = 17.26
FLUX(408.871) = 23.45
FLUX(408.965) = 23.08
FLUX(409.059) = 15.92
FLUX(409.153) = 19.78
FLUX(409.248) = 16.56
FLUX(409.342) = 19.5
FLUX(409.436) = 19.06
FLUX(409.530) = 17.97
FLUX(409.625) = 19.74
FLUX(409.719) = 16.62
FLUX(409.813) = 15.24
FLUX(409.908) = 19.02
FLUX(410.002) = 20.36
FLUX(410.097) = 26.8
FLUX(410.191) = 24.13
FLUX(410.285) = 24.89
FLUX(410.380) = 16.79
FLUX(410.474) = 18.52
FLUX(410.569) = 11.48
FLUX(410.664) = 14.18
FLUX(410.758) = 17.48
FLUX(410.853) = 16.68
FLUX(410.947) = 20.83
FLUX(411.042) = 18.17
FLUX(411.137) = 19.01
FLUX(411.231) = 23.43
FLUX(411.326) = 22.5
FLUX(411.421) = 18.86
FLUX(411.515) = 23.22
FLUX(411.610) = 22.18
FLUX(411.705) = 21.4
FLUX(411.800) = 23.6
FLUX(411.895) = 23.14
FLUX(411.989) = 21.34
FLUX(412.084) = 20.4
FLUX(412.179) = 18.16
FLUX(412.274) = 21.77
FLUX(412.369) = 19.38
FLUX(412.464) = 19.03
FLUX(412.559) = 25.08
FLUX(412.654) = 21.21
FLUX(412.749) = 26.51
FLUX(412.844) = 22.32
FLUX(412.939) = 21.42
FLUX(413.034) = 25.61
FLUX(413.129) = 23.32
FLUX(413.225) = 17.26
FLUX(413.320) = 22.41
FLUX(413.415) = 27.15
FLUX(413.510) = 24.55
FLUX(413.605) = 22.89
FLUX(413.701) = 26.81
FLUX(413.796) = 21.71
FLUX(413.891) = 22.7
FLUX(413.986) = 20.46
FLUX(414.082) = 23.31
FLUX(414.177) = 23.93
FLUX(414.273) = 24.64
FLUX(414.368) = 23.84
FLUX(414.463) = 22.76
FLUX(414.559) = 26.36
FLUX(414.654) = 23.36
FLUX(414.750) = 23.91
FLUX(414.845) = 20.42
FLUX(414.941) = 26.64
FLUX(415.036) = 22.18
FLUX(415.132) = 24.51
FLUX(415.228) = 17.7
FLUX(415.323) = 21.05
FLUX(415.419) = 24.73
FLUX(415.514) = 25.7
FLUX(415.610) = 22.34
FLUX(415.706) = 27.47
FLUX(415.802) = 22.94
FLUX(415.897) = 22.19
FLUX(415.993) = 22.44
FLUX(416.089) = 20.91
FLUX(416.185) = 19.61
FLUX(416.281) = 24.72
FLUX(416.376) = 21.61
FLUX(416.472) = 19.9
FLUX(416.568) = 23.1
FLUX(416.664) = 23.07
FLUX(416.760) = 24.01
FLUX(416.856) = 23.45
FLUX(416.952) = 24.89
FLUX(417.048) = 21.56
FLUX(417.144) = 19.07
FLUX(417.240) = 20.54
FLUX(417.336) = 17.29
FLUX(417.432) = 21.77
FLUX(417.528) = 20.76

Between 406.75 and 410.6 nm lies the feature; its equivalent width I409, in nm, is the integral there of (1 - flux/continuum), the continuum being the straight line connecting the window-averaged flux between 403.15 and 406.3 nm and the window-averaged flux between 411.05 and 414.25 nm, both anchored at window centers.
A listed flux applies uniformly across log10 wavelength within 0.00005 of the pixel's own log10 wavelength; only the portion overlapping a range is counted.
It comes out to 0.465 nm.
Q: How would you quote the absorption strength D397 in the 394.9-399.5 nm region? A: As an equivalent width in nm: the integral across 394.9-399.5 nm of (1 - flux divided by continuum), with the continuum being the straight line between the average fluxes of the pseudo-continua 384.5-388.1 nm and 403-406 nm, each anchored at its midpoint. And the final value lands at 0.66 nm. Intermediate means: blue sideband 20.2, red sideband 23.7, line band 19.1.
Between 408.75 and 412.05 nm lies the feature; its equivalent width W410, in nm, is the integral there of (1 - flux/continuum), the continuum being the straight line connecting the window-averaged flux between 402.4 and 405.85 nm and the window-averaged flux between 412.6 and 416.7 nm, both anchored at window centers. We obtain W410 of 0.487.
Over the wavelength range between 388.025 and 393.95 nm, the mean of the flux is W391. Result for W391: 17.6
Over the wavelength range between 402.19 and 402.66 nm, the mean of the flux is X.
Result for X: 21.9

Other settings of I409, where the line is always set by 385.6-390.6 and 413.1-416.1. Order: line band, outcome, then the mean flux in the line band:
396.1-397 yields 0.20 nm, 15.6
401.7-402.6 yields -0.12 nm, 23.9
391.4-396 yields 0.17 nm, 18.8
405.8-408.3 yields 0.08 nm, 21.2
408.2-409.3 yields 0.11 nm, 19.9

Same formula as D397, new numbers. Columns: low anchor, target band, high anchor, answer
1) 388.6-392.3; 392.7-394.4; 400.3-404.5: 0.25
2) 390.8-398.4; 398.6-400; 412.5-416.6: -0.27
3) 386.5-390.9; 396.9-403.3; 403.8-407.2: -0.27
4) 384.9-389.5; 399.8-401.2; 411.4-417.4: -0.28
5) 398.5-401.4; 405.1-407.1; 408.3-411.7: -0.09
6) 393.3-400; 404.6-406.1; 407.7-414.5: -0.24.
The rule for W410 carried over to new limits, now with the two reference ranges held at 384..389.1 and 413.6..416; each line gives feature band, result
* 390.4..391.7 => 0.00 nm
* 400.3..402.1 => -0.30 nm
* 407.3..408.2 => 0.05 nm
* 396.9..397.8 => 0.24 nm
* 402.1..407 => -0.28 nm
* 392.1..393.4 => 0.16 nm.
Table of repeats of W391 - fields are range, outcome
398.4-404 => 23.7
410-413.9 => 21.4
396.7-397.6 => 13.7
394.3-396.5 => 19.3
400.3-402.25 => 24.6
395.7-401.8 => 20.9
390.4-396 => 19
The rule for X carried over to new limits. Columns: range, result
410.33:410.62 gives 15.6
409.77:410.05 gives 18.2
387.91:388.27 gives 16.9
